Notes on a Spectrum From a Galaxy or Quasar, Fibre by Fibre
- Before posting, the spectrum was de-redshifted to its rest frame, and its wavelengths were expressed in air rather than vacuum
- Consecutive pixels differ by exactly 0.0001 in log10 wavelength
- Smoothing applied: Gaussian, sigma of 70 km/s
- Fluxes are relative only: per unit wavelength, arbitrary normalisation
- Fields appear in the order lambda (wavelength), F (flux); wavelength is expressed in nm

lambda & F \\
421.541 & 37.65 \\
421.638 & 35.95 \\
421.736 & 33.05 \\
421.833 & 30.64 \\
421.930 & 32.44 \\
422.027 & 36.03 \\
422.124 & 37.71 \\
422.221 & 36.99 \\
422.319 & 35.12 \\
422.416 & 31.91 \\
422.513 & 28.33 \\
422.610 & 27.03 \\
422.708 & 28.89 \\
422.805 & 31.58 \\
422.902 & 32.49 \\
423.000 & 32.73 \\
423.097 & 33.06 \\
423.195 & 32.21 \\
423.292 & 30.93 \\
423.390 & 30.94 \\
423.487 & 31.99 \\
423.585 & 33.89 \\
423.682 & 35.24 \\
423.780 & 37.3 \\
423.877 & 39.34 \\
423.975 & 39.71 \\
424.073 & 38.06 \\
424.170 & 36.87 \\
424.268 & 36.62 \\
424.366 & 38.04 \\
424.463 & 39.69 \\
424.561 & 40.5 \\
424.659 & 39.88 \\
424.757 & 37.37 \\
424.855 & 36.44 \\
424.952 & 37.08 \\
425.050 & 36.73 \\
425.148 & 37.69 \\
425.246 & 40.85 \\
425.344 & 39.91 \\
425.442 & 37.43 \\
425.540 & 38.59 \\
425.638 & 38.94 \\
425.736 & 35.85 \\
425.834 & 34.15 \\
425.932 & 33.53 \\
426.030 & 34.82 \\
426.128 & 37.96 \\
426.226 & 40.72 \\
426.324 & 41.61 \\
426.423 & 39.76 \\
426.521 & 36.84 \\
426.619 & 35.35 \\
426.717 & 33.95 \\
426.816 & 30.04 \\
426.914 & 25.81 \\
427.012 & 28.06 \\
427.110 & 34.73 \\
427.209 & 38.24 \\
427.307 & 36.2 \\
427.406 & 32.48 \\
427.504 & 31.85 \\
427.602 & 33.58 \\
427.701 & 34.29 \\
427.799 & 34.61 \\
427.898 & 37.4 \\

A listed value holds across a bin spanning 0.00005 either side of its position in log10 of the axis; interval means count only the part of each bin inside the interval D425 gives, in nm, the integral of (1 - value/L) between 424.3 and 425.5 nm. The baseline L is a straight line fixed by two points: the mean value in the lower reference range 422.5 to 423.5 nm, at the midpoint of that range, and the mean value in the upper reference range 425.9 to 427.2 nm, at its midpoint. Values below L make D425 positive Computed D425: -0.19 nm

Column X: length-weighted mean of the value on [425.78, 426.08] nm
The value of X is 34.2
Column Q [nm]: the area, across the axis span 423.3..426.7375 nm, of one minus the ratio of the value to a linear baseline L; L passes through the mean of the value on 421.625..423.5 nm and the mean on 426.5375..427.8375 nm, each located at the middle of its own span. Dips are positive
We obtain -0.46 nm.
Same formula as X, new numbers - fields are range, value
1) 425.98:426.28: 37.9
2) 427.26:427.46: 34.2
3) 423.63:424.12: 37.9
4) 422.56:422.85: 29.1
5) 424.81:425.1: 36.8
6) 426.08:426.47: 40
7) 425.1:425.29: 39.2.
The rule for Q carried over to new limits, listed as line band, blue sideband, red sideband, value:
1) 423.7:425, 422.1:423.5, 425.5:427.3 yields -0.18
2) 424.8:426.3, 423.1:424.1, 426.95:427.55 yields -0.15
